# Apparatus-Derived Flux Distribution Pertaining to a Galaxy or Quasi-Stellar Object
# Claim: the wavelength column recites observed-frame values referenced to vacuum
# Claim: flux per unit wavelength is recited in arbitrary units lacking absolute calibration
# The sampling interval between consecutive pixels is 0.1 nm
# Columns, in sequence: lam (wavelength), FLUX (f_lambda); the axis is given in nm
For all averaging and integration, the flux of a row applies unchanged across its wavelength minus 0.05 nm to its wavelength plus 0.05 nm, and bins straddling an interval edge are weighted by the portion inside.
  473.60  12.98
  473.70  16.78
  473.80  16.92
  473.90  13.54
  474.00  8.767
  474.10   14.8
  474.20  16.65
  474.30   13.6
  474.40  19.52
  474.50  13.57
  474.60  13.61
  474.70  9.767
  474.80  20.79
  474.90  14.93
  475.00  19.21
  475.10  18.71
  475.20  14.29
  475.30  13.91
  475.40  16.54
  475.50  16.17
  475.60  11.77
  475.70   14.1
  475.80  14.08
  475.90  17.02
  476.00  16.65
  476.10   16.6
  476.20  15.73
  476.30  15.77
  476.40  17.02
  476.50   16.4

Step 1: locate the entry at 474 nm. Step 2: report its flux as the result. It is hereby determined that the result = 8.767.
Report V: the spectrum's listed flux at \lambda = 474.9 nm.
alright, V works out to 14.93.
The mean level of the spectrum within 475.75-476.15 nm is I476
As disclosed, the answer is 16.1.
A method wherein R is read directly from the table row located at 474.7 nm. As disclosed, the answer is 9.767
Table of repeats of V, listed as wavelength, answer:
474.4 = 19.52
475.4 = 16.54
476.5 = 16.4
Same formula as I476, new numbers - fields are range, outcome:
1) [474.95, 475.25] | 17.4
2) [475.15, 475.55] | 15.2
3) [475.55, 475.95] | 14.2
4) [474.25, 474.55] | 15.6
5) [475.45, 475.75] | 14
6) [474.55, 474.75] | 11.7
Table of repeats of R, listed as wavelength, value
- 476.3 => 15.77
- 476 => 16.65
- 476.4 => 17.02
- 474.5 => 13.57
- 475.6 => 11.77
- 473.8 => 16.92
